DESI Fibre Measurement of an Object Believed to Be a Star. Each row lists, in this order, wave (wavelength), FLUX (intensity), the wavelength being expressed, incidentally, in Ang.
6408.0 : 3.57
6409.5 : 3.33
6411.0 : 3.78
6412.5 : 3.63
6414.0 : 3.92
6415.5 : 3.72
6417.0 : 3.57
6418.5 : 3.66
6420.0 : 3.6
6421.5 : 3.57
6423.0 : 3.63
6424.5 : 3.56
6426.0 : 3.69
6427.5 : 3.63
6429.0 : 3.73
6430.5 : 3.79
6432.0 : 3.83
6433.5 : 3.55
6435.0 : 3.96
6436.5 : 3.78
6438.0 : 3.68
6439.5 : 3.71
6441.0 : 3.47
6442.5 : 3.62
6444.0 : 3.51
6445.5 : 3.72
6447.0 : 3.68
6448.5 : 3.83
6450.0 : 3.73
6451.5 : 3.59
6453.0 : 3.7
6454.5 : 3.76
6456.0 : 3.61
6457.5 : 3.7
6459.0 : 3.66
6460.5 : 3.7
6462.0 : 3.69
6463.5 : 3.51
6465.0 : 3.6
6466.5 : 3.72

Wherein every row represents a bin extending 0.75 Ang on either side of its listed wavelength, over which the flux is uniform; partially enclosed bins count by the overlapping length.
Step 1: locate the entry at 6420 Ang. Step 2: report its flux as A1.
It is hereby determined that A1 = 3.6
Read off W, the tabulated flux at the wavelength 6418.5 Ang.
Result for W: 3.66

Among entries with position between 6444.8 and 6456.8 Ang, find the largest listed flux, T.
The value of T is 3.83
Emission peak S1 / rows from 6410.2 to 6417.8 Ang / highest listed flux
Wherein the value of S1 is 3.92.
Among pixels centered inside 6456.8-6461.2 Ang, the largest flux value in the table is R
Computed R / 3.7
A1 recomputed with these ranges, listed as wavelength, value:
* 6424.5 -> 3.56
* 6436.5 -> 3.78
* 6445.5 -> 3.72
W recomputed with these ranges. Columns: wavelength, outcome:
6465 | 3.6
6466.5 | 3.72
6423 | 3.63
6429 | 3.73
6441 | 3.47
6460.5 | 3.7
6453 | 3.7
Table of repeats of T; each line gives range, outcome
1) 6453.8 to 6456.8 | 3.76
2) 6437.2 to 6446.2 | 3.72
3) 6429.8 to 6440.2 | 3.96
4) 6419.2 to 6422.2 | 3.6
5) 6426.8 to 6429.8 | 3.73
